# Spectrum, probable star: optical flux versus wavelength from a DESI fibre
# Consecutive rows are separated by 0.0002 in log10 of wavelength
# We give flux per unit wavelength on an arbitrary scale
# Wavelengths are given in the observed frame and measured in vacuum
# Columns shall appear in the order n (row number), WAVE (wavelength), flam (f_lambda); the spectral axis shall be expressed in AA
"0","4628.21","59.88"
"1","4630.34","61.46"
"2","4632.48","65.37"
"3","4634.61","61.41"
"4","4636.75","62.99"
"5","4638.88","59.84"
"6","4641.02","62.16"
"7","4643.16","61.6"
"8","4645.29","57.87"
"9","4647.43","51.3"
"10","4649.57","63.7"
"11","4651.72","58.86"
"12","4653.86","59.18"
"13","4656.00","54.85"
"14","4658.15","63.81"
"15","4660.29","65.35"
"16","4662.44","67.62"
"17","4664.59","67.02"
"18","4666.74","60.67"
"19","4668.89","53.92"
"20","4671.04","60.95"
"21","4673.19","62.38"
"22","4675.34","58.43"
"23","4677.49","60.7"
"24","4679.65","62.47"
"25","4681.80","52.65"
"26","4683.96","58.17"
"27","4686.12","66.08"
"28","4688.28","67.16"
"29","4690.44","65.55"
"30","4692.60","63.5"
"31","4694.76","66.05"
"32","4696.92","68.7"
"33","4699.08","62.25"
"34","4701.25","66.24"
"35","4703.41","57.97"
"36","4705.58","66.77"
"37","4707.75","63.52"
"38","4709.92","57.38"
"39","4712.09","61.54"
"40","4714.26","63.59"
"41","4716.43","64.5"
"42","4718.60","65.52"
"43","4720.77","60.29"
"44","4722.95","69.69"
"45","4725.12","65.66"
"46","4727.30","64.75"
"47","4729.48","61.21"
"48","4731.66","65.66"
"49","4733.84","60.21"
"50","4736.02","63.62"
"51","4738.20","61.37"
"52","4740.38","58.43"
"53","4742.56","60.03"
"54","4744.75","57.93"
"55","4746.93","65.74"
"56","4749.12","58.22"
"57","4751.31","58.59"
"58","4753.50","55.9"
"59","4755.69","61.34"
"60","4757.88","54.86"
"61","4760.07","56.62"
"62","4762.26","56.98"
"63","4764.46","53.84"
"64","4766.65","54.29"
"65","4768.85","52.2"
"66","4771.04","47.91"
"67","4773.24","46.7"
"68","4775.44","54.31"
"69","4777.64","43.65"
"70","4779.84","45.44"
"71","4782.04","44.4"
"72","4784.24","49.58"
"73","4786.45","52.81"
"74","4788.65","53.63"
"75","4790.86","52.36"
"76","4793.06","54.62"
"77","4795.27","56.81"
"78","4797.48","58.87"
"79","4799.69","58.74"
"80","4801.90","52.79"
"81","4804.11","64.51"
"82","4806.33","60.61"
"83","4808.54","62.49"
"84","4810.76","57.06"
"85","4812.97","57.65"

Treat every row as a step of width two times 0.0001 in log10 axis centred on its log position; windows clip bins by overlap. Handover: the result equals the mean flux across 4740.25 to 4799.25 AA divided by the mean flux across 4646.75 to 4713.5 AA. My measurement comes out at 0.9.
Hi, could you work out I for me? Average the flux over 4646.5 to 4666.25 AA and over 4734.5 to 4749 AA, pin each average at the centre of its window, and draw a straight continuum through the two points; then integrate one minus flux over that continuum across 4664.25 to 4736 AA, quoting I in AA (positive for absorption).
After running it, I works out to -1.9 AA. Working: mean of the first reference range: 61.3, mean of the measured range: 62.7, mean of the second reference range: 61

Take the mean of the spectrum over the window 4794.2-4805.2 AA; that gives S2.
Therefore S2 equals 58.3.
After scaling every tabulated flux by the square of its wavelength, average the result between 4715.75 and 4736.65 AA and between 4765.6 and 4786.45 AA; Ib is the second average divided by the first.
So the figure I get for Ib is 0.78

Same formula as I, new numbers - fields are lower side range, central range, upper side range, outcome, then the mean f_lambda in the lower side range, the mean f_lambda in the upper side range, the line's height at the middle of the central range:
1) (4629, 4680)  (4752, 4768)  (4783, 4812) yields 0.4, 61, 56.5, 57.7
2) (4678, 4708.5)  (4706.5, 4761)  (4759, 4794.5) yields -3.8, 63.3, 51.3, 57.5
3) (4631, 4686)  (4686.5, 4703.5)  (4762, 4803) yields -2.1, 60.6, 52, 58.1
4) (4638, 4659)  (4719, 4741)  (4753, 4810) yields -2.8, 59.3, 54.1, 56.1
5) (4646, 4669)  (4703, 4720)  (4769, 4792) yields -2.1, 60.8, 49.2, 55.7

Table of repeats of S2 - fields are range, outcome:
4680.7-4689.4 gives 61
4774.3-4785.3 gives 47.5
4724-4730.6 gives 63.9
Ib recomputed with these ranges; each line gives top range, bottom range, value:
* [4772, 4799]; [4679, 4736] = 0.84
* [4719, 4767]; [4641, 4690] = 1.03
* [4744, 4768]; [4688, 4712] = 0.92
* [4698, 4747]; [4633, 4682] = 1.06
